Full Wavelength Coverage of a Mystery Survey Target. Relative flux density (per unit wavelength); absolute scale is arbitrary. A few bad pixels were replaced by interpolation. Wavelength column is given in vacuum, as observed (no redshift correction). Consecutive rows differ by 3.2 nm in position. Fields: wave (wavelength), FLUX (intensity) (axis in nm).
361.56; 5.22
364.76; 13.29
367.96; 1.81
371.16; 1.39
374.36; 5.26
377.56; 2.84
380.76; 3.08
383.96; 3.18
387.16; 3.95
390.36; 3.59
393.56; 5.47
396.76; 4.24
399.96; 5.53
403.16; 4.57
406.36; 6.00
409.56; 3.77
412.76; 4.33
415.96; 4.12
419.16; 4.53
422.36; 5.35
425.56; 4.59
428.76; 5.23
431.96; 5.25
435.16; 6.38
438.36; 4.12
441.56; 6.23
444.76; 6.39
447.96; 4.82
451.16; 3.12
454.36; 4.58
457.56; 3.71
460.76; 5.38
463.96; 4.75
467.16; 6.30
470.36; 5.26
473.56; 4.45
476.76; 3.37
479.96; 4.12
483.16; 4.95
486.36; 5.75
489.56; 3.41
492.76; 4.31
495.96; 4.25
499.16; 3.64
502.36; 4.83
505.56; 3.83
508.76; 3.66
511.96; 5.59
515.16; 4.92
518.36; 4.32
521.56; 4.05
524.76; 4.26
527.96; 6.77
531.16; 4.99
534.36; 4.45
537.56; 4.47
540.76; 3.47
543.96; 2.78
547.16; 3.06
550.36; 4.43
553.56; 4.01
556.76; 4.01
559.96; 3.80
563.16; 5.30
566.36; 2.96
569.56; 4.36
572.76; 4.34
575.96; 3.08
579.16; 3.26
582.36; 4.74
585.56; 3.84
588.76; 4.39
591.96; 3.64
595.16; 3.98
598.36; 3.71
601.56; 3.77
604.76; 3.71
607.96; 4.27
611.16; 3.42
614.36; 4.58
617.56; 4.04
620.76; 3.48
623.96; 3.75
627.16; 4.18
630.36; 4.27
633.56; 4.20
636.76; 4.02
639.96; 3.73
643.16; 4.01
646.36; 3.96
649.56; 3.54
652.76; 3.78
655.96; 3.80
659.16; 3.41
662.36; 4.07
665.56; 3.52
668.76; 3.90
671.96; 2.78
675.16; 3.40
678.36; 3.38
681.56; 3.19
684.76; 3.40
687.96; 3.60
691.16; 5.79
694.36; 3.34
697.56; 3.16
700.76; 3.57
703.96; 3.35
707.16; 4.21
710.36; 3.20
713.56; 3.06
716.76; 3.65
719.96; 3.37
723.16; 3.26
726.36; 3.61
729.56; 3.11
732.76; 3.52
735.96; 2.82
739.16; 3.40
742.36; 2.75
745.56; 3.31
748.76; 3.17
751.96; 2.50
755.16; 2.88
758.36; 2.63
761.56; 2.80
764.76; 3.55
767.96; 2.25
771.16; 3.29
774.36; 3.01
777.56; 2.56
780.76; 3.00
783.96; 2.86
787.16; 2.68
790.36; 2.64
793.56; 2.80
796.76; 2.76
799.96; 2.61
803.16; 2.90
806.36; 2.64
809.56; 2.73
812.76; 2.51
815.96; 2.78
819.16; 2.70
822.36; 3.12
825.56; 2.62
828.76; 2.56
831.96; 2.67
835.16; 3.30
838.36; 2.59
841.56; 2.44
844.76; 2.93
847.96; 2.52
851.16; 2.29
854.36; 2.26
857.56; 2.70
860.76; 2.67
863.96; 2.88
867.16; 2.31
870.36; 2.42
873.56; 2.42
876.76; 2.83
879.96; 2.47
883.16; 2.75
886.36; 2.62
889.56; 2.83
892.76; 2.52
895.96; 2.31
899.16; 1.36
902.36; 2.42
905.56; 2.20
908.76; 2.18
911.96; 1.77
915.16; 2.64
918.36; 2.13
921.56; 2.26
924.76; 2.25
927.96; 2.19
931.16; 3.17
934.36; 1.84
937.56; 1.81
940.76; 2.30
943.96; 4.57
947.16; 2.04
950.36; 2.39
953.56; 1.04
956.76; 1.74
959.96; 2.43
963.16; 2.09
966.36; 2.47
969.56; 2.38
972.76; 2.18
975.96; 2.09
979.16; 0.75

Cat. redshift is 0.052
